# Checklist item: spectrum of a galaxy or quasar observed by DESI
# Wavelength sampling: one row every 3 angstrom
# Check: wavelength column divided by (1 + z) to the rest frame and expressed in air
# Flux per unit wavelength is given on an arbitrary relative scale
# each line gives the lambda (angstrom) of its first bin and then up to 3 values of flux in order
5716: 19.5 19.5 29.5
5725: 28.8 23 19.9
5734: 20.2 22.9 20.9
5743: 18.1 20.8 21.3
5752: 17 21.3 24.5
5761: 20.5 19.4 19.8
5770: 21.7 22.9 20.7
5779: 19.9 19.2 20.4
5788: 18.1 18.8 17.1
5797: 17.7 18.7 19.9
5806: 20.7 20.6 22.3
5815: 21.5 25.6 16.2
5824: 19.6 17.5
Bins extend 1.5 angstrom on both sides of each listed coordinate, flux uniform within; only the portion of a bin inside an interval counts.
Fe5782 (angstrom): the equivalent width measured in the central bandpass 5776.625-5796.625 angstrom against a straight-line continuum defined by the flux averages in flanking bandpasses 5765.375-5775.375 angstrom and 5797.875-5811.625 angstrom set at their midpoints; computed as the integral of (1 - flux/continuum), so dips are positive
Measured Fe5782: 1.8 angstrom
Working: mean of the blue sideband 21.4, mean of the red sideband 20.1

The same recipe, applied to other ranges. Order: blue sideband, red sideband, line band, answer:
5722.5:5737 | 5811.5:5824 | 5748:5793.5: 4.2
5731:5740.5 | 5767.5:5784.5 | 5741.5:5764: 0.6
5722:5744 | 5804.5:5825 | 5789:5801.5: 1.9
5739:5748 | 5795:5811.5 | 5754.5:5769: -0.9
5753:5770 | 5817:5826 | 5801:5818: -0.9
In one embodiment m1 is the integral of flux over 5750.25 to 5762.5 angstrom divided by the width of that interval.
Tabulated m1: 20.8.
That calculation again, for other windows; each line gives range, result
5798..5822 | 20.7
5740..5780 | 20.6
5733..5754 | 20.2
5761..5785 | 20.5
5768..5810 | 19.7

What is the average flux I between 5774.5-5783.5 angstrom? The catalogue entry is 19.9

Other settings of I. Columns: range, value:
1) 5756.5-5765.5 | 21.5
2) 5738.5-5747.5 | 19.9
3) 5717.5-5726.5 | 25.9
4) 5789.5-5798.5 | 17.9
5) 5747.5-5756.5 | 19.9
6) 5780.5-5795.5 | 18.7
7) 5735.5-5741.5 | 21.9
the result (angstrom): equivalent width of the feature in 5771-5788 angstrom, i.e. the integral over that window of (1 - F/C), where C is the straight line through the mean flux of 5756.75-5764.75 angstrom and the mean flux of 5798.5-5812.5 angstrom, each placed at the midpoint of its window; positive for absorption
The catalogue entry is 0.5 angstrom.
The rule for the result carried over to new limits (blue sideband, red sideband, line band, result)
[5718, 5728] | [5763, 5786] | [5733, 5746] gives 1.9 angstrom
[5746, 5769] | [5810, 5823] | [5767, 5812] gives 2.4 angstrom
